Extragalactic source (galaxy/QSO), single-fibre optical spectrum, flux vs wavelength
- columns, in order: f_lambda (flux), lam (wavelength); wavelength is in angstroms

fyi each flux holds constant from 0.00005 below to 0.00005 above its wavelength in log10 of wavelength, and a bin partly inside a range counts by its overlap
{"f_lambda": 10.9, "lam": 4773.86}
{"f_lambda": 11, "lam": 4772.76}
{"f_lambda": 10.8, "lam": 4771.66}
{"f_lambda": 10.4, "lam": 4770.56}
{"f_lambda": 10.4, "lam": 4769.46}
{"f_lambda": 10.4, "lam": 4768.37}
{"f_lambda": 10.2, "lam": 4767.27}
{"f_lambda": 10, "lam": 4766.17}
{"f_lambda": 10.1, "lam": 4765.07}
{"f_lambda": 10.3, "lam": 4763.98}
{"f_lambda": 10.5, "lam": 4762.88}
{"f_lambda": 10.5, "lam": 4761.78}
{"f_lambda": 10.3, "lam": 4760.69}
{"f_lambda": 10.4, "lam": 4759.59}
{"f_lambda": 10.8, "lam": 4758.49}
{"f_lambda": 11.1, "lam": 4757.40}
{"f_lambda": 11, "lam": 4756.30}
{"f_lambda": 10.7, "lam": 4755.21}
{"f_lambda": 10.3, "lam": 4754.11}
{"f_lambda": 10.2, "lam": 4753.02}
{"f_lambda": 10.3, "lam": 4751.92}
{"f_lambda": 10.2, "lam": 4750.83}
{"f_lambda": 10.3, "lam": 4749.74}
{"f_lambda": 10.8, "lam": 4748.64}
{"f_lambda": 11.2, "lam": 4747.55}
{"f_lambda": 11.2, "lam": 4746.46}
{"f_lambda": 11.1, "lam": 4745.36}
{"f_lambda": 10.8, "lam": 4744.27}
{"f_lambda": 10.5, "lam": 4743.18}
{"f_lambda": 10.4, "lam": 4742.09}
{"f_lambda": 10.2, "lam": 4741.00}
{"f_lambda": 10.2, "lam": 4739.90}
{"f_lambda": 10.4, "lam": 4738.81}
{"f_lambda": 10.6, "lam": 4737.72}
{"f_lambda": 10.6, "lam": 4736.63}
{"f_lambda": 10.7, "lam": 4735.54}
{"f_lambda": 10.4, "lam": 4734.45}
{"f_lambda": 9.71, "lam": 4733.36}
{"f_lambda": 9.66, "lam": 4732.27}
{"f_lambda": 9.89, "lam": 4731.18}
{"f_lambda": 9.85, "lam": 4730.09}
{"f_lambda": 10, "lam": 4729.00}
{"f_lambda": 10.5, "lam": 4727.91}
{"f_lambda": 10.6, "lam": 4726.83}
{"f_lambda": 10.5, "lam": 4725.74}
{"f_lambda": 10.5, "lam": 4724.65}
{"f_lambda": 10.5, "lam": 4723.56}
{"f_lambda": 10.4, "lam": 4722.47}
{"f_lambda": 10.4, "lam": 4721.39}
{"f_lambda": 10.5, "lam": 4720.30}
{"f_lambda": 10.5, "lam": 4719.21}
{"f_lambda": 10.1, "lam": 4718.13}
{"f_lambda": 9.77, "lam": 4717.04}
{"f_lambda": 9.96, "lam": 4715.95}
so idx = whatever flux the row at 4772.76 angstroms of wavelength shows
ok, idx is 11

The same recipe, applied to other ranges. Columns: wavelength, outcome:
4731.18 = 9.89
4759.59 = 10.4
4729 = 10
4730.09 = 9.85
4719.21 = 10.5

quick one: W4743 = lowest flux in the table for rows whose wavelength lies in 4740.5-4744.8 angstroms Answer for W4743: 10.2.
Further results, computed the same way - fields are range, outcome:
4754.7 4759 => 10.7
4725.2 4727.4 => 10.5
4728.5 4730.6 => 9.85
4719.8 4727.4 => 10.4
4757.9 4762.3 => 10.3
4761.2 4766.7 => 10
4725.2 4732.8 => 9.66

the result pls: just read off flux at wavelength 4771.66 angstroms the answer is 10.8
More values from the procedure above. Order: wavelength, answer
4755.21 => 10.7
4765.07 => 10.1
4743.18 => 10.5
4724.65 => 10.5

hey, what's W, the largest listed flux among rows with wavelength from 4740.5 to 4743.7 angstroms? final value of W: 10.5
